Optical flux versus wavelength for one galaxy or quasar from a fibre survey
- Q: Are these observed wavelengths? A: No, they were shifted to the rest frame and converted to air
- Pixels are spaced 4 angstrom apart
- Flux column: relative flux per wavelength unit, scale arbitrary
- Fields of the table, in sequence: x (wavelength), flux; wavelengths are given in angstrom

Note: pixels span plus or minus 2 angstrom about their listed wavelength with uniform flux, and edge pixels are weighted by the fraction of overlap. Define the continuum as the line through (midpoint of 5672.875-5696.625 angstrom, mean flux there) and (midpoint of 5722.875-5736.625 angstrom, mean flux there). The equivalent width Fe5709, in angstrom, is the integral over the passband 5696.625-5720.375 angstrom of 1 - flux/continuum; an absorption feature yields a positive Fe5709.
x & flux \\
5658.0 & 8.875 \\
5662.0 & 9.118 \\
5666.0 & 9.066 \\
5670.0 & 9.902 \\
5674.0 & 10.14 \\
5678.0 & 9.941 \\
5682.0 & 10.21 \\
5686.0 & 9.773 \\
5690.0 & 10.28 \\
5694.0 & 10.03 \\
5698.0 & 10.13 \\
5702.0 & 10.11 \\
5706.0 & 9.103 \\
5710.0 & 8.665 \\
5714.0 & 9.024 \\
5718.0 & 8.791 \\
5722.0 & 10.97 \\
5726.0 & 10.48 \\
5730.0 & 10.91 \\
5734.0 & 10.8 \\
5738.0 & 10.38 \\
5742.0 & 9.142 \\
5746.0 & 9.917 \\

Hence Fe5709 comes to 2.5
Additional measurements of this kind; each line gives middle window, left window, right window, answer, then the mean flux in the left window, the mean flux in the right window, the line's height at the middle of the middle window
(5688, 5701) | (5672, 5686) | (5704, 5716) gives -0.9 angstrom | 10.1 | 8.93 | 9.49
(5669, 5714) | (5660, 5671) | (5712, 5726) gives -1.4 angstrom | 9.31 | 9.72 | 9.51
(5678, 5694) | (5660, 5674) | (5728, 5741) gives -0.5 angstrom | 9.47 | 10.6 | 9.78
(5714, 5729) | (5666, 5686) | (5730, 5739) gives 0.7 angstrom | 9.92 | 10.7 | 10.5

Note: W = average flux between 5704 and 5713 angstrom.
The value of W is 8.9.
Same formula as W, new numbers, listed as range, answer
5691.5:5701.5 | 10.1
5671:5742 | 9.96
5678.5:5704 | 10.1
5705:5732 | 9.73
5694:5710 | 9.67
